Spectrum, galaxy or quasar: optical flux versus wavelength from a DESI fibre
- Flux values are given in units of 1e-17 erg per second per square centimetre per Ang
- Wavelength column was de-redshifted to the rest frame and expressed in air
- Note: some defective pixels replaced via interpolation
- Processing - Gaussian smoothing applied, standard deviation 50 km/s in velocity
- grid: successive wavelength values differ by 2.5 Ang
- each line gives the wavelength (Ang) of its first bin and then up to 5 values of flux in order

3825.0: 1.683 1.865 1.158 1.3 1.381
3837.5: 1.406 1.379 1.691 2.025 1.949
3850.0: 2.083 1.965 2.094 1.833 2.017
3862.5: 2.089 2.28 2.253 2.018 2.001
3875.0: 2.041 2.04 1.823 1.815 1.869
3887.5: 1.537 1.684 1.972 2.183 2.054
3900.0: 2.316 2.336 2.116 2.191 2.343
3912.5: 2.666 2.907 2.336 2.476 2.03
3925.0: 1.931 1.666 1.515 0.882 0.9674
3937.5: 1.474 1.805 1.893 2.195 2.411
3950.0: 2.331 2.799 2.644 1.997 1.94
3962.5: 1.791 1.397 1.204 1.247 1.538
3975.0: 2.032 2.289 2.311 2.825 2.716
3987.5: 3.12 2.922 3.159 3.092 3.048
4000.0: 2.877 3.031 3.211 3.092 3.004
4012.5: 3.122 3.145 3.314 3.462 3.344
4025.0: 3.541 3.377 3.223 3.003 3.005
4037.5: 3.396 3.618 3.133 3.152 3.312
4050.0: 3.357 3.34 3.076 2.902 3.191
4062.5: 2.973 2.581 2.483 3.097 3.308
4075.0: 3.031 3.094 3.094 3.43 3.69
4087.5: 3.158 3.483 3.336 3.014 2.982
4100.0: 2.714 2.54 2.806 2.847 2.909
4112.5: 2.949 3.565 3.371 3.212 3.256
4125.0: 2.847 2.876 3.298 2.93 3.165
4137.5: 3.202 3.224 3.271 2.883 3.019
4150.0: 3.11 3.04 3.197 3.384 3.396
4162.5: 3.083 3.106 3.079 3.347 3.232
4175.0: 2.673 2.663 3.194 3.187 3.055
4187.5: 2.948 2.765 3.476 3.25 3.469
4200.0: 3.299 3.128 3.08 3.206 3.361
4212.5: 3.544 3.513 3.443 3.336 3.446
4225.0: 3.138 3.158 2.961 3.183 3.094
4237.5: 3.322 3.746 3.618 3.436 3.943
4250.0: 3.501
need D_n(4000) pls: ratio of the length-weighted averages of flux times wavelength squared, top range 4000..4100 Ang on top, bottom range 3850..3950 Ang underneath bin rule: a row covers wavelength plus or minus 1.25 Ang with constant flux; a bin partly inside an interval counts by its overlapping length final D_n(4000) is 1.7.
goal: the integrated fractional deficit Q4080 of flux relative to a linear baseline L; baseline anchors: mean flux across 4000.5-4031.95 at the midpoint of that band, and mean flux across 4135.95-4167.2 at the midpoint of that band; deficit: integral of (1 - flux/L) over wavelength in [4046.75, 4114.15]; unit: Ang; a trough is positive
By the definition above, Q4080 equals 2.72 Ang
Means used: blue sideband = 3.22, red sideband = 3.16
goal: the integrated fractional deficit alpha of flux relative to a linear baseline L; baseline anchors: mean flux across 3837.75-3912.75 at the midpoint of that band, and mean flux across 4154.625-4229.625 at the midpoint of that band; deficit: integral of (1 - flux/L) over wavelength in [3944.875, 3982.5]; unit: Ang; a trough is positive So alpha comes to 4.9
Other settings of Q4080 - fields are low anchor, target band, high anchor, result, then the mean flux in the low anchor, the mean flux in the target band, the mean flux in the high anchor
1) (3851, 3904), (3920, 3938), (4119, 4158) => 5.3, 2.01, 1.56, 3.11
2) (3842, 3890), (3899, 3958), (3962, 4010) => 3.8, 1.97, 2.09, 2.49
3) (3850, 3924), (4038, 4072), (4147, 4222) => -4.8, 2.11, 3.1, 3.19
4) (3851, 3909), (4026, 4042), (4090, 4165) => -3.5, 2.02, 3.27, 3.09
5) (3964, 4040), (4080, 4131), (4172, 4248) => -1.4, 2.82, 3.11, 3.25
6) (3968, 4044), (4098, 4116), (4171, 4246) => 1.0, 2.92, 2.9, 3.23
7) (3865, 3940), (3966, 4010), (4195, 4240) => -4.3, 1.98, 2.58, 3.29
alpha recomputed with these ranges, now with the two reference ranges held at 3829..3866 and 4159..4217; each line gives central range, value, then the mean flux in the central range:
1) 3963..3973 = 4.0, 1.37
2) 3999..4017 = -4.7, 3.08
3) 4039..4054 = -4.1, 3.31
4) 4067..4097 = -5.0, 3.2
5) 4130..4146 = -0.9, 3.13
